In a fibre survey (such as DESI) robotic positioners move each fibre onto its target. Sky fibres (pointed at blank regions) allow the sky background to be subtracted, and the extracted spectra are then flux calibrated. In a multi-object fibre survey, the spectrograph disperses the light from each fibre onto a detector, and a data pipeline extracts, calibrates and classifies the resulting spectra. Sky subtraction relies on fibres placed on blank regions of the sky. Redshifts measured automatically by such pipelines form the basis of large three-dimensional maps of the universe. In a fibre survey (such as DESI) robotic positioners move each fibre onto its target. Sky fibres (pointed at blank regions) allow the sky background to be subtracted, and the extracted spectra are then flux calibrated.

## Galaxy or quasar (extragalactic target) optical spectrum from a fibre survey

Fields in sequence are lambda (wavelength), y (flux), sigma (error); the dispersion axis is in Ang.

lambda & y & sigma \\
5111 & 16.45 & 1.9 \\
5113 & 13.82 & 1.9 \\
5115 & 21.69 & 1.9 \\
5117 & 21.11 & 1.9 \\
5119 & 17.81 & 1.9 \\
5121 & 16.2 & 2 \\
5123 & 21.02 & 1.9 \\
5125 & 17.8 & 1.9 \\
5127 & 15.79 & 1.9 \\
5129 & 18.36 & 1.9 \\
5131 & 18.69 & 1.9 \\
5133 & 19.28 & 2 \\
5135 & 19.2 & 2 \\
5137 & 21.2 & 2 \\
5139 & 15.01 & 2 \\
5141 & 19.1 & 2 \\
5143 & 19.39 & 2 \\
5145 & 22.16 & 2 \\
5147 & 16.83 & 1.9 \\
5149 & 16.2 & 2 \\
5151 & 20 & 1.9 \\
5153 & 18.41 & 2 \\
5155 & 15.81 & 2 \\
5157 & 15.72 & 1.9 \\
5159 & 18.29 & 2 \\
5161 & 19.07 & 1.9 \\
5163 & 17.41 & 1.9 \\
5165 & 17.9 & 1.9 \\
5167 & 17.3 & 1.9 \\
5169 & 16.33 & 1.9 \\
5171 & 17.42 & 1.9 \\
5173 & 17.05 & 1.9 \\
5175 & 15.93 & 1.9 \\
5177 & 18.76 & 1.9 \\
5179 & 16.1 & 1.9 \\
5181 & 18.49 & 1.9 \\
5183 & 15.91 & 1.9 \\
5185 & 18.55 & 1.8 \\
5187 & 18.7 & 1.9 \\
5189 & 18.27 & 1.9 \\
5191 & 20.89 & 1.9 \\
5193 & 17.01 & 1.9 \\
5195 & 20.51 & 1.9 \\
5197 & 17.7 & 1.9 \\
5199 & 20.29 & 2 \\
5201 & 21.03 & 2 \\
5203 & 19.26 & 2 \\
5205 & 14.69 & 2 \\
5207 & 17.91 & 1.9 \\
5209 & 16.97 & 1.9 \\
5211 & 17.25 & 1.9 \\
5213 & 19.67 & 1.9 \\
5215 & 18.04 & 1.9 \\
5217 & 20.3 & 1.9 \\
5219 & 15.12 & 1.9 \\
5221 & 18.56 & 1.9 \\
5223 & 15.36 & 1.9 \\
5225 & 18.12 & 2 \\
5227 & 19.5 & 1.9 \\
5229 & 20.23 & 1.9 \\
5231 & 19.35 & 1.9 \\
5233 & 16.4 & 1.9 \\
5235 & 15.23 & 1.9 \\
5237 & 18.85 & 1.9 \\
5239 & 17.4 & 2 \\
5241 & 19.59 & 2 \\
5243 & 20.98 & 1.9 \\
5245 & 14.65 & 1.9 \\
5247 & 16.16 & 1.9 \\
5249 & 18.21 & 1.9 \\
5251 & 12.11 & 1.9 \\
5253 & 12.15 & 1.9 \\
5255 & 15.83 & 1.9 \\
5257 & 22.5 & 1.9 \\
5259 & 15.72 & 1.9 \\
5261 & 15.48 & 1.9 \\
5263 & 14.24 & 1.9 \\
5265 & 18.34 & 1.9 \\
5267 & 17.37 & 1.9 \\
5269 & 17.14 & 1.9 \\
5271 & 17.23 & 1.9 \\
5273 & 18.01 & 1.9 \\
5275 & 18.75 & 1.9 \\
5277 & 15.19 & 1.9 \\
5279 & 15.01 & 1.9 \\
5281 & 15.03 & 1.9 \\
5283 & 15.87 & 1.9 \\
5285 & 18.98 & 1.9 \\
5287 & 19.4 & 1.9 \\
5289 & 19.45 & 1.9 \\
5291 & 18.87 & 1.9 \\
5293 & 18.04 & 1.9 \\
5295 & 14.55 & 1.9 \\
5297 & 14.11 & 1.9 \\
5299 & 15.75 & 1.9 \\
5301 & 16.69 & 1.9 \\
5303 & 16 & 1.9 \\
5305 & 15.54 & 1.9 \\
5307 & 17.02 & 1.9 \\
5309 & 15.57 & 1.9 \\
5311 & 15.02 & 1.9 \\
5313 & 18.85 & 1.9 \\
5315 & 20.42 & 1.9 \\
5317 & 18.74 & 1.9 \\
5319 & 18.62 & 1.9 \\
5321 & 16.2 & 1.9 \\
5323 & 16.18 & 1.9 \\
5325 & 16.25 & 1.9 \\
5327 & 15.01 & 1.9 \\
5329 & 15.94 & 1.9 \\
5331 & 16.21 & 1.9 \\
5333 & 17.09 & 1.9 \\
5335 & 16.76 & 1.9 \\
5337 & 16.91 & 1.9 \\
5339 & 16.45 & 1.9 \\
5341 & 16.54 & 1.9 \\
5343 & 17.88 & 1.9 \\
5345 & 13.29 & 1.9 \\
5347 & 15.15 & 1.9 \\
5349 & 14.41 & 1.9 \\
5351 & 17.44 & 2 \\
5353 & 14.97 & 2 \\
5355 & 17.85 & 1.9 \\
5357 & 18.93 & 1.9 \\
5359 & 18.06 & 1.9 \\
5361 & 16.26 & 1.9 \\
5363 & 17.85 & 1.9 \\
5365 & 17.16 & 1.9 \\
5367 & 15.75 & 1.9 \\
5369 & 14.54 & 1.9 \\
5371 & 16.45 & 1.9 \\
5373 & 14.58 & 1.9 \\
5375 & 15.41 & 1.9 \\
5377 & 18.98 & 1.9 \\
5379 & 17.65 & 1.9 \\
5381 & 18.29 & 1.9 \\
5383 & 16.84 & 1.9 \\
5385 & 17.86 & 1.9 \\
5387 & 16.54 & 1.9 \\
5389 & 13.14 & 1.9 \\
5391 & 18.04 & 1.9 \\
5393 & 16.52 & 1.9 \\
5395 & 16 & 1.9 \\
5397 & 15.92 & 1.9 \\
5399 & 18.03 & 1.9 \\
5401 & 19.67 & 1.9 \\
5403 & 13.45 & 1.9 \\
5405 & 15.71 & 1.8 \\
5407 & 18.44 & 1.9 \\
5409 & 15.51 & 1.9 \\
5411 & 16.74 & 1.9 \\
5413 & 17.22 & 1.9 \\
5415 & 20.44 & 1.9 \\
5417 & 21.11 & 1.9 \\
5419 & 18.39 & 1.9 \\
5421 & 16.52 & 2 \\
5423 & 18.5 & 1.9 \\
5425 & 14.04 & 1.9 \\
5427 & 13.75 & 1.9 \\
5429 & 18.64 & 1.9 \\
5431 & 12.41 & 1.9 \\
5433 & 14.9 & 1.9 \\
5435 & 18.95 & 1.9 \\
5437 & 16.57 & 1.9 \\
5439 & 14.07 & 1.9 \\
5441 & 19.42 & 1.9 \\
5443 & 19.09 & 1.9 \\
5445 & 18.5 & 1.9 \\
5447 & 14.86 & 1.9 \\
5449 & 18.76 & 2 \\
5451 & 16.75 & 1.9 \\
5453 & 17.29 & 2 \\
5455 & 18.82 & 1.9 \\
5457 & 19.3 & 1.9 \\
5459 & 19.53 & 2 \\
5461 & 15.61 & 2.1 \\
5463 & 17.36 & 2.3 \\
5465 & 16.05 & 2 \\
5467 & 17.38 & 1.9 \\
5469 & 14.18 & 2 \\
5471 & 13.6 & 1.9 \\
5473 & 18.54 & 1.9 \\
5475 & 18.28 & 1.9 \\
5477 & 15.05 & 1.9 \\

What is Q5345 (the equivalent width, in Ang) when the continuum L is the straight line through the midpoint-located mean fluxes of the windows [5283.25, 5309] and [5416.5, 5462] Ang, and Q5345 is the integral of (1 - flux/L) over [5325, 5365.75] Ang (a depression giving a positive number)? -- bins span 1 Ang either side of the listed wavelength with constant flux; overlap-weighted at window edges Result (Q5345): 1.2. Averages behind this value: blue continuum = 16.9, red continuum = 17.2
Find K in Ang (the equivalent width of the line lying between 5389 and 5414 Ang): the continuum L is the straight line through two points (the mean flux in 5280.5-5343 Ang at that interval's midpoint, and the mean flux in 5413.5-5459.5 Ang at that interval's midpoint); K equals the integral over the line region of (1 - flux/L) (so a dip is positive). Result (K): 0.9 Ang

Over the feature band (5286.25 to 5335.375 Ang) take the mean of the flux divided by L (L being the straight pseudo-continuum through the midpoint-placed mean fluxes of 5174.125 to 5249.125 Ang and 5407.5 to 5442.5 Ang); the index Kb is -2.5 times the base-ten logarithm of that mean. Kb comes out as 0.04 mag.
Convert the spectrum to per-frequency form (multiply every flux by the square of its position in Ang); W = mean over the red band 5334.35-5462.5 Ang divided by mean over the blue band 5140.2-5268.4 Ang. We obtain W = 1.0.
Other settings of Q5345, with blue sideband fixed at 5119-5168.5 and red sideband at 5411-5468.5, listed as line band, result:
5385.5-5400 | 0.9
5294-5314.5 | 1.9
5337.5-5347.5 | 0.9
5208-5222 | 0.0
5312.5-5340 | 0.8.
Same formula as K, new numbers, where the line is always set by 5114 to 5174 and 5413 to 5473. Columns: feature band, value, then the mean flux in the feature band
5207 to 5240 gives 0.1 Ang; 17.9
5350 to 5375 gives 1.1 Ang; 16.6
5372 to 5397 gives 1.0 Ang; 16.6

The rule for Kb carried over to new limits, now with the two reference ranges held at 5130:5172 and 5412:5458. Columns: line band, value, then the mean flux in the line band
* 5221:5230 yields -0.02 mag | 18.3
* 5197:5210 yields -0.02 mag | 18.3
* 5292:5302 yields 0.12 mag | 15.8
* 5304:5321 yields 0.02 mag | 17.4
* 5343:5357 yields 0.11 mag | 15.9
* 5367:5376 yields 0.15 mag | 15.3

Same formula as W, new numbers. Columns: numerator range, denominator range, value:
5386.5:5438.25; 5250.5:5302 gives 1.06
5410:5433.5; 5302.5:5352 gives 1.06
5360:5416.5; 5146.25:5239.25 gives 1.01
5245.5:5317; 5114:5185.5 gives 0.97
